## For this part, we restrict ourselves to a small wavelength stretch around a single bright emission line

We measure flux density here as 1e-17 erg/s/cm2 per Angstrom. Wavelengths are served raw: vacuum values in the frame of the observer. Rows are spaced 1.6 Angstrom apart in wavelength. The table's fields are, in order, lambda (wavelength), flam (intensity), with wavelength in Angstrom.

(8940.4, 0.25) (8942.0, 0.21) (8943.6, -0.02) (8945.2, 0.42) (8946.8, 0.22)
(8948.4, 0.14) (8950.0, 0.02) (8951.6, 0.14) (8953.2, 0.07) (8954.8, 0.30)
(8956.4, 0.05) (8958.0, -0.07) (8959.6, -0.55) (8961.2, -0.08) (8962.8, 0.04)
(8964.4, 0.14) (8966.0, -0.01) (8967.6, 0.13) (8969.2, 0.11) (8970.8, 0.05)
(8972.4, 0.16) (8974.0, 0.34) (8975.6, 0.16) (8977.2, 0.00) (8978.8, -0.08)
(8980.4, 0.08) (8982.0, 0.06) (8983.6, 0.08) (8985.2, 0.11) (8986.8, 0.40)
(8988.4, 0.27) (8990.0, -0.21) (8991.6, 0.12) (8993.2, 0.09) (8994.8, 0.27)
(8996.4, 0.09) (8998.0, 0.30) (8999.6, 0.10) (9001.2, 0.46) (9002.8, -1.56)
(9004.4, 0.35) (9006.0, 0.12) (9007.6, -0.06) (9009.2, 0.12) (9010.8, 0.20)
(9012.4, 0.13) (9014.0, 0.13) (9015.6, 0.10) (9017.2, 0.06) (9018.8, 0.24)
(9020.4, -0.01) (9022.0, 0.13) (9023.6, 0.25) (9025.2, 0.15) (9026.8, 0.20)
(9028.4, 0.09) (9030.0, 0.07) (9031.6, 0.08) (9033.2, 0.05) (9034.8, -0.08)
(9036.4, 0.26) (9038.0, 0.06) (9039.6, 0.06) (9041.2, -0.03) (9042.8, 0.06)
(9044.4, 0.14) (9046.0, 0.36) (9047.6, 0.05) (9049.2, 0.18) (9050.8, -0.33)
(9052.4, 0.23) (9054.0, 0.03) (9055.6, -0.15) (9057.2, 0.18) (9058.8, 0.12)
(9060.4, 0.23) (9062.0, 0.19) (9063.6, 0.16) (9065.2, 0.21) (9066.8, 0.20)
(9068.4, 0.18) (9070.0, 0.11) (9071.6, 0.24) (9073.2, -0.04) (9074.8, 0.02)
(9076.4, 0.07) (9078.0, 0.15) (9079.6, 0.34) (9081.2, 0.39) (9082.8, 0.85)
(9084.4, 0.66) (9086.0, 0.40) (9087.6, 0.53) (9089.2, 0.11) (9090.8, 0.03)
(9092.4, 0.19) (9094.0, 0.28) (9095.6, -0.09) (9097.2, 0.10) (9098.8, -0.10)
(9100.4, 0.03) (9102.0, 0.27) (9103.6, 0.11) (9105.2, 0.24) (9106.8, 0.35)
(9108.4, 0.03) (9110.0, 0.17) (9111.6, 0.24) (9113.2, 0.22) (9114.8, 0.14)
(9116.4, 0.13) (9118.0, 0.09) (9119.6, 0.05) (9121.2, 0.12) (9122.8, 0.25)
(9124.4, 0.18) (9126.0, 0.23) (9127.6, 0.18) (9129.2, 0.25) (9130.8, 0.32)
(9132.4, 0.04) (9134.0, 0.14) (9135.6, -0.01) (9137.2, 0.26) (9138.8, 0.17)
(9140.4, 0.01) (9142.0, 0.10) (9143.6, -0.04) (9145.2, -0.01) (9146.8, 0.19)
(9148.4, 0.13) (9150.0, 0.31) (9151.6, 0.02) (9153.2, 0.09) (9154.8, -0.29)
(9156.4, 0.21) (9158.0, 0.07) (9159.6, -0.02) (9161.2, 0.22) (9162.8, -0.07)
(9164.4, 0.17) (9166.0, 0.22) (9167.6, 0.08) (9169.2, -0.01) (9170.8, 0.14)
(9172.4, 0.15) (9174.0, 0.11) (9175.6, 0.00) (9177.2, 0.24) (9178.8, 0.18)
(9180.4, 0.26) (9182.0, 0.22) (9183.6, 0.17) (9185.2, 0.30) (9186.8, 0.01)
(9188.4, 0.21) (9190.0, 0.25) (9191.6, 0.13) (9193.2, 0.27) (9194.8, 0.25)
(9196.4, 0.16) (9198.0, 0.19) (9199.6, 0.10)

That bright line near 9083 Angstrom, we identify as H-beta 4861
